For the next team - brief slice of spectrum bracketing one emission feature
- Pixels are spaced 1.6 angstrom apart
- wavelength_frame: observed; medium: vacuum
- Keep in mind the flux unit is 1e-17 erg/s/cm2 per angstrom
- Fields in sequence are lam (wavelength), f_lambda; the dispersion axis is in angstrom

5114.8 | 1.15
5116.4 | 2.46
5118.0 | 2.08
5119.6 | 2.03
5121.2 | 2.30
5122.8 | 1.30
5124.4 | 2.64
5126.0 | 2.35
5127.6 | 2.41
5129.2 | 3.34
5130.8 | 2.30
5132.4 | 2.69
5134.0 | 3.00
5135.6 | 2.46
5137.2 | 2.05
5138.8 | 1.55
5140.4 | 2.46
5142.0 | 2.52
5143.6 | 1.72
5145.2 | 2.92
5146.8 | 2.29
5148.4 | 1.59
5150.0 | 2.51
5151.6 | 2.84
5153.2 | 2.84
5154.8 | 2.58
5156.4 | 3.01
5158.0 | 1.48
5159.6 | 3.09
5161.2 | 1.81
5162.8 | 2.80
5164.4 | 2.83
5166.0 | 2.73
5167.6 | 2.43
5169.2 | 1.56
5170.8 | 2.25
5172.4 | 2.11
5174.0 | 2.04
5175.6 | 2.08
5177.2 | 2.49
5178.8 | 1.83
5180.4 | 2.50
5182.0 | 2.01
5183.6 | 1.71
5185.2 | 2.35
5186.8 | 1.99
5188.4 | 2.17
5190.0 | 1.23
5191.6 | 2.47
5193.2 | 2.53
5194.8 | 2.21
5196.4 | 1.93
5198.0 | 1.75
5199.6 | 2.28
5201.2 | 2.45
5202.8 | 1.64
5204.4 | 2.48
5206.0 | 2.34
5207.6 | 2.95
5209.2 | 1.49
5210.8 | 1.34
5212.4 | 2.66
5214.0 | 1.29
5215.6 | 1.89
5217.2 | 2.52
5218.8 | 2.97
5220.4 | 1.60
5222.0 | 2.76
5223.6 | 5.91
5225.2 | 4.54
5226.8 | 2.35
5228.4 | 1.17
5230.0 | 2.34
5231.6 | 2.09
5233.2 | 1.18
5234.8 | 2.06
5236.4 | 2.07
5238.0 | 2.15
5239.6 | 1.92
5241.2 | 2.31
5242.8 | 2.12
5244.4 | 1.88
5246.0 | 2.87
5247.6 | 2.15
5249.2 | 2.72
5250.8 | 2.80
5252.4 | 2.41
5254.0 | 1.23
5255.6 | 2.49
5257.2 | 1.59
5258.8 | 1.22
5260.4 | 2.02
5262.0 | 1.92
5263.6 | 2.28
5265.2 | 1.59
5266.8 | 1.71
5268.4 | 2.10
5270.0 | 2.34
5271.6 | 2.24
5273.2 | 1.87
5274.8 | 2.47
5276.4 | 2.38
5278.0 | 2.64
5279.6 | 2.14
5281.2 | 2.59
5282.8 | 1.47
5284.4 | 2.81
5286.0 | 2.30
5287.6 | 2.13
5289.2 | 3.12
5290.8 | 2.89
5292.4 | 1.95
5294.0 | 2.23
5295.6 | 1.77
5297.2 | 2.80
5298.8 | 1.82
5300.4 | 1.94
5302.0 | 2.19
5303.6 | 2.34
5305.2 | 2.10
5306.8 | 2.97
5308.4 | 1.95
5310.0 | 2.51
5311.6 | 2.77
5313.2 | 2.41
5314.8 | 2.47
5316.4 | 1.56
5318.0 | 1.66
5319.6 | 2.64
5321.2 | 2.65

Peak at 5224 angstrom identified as H-beta 4861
